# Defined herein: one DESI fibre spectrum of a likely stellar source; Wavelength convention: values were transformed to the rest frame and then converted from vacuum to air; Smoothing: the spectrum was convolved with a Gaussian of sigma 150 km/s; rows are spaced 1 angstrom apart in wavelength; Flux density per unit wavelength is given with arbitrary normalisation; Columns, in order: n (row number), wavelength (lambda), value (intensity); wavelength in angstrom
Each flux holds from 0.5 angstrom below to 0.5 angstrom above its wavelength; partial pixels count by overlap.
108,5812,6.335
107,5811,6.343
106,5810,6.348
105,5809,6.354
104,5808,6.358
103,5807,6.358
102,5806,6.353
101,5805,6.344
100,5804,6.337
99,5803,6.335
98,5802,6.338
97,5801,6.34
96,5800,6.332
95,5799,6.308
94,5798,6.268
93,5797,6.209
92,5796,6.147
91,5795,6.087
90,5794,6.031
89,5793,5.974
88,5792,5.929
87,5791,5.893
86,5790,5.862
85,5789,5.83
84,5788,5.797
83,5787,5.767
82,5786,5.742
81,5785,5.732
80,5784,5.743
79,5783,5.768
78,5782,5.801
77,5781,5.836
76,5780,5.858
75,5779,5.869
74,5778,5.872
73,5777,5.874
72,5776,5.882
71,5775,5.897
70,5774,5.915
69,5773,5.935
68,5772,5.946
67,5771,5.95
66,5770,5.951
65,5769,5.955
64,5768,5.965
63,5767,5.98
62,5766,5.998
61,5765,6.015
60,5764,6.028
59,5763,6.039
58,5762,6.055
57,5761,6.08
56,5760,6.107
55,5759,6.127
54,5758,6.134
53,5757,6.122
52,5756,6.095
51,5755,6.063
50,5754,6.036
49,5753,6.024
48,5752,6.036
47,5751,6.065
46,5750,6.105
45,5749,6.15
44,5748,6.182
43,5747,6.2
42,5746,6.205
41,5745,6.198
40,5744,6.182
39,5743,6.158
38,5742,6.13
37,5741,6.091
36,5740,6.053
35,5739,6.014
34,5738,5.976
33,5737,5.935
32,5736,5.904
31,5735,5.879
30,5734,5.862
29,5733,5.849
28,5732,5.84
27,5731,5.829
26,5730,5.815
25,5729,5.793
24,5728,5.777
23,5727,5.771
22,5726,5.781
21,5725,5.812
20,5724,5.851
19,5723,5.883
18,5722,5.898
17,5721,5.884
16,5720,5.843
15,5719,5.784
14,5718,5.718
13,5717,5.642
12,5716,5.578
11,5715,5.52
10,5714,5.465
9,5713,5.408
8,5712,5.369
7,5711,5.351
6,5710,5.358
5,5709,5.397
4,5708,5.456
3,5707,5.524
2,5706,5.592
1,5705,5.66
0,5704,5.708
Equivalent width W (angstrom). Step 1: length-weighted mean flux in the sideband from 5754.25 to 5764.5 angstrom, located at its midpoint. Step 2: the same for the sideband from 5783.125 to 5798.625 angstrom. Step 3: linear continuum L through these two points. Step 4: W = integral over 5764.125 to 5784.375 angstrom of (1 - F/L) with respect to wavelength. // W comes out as 0.4 angstrom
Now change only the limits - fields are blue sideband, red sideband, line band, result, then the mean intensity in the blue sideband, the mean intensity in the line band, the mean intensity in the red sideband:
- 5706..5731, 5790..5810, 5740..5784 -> -0.5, 5.66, 6.02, 6.22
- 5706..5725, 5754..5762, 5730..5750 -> -0.5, 5.61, 6.03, 6.1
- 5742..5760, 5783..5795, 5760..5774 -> 0.0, 6.12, 5.99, 5.85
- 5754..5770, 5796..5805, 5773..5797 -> 1.2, 6.05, 5.88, 6.3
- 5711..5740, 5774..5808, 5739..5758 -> -0.8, 5.77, 6.11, 6.02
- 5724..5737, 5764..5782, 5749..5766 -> -0.5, 5.83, 6.07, 5.92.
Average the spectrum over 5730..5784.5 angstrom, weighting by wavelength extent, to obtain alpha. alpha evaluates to 5.99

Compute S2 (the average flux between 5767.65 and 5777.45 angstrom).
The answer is 5.93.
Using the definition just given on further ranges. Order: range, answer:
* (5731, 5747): 6.02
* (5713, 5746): 5.86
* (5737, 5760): 6.1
